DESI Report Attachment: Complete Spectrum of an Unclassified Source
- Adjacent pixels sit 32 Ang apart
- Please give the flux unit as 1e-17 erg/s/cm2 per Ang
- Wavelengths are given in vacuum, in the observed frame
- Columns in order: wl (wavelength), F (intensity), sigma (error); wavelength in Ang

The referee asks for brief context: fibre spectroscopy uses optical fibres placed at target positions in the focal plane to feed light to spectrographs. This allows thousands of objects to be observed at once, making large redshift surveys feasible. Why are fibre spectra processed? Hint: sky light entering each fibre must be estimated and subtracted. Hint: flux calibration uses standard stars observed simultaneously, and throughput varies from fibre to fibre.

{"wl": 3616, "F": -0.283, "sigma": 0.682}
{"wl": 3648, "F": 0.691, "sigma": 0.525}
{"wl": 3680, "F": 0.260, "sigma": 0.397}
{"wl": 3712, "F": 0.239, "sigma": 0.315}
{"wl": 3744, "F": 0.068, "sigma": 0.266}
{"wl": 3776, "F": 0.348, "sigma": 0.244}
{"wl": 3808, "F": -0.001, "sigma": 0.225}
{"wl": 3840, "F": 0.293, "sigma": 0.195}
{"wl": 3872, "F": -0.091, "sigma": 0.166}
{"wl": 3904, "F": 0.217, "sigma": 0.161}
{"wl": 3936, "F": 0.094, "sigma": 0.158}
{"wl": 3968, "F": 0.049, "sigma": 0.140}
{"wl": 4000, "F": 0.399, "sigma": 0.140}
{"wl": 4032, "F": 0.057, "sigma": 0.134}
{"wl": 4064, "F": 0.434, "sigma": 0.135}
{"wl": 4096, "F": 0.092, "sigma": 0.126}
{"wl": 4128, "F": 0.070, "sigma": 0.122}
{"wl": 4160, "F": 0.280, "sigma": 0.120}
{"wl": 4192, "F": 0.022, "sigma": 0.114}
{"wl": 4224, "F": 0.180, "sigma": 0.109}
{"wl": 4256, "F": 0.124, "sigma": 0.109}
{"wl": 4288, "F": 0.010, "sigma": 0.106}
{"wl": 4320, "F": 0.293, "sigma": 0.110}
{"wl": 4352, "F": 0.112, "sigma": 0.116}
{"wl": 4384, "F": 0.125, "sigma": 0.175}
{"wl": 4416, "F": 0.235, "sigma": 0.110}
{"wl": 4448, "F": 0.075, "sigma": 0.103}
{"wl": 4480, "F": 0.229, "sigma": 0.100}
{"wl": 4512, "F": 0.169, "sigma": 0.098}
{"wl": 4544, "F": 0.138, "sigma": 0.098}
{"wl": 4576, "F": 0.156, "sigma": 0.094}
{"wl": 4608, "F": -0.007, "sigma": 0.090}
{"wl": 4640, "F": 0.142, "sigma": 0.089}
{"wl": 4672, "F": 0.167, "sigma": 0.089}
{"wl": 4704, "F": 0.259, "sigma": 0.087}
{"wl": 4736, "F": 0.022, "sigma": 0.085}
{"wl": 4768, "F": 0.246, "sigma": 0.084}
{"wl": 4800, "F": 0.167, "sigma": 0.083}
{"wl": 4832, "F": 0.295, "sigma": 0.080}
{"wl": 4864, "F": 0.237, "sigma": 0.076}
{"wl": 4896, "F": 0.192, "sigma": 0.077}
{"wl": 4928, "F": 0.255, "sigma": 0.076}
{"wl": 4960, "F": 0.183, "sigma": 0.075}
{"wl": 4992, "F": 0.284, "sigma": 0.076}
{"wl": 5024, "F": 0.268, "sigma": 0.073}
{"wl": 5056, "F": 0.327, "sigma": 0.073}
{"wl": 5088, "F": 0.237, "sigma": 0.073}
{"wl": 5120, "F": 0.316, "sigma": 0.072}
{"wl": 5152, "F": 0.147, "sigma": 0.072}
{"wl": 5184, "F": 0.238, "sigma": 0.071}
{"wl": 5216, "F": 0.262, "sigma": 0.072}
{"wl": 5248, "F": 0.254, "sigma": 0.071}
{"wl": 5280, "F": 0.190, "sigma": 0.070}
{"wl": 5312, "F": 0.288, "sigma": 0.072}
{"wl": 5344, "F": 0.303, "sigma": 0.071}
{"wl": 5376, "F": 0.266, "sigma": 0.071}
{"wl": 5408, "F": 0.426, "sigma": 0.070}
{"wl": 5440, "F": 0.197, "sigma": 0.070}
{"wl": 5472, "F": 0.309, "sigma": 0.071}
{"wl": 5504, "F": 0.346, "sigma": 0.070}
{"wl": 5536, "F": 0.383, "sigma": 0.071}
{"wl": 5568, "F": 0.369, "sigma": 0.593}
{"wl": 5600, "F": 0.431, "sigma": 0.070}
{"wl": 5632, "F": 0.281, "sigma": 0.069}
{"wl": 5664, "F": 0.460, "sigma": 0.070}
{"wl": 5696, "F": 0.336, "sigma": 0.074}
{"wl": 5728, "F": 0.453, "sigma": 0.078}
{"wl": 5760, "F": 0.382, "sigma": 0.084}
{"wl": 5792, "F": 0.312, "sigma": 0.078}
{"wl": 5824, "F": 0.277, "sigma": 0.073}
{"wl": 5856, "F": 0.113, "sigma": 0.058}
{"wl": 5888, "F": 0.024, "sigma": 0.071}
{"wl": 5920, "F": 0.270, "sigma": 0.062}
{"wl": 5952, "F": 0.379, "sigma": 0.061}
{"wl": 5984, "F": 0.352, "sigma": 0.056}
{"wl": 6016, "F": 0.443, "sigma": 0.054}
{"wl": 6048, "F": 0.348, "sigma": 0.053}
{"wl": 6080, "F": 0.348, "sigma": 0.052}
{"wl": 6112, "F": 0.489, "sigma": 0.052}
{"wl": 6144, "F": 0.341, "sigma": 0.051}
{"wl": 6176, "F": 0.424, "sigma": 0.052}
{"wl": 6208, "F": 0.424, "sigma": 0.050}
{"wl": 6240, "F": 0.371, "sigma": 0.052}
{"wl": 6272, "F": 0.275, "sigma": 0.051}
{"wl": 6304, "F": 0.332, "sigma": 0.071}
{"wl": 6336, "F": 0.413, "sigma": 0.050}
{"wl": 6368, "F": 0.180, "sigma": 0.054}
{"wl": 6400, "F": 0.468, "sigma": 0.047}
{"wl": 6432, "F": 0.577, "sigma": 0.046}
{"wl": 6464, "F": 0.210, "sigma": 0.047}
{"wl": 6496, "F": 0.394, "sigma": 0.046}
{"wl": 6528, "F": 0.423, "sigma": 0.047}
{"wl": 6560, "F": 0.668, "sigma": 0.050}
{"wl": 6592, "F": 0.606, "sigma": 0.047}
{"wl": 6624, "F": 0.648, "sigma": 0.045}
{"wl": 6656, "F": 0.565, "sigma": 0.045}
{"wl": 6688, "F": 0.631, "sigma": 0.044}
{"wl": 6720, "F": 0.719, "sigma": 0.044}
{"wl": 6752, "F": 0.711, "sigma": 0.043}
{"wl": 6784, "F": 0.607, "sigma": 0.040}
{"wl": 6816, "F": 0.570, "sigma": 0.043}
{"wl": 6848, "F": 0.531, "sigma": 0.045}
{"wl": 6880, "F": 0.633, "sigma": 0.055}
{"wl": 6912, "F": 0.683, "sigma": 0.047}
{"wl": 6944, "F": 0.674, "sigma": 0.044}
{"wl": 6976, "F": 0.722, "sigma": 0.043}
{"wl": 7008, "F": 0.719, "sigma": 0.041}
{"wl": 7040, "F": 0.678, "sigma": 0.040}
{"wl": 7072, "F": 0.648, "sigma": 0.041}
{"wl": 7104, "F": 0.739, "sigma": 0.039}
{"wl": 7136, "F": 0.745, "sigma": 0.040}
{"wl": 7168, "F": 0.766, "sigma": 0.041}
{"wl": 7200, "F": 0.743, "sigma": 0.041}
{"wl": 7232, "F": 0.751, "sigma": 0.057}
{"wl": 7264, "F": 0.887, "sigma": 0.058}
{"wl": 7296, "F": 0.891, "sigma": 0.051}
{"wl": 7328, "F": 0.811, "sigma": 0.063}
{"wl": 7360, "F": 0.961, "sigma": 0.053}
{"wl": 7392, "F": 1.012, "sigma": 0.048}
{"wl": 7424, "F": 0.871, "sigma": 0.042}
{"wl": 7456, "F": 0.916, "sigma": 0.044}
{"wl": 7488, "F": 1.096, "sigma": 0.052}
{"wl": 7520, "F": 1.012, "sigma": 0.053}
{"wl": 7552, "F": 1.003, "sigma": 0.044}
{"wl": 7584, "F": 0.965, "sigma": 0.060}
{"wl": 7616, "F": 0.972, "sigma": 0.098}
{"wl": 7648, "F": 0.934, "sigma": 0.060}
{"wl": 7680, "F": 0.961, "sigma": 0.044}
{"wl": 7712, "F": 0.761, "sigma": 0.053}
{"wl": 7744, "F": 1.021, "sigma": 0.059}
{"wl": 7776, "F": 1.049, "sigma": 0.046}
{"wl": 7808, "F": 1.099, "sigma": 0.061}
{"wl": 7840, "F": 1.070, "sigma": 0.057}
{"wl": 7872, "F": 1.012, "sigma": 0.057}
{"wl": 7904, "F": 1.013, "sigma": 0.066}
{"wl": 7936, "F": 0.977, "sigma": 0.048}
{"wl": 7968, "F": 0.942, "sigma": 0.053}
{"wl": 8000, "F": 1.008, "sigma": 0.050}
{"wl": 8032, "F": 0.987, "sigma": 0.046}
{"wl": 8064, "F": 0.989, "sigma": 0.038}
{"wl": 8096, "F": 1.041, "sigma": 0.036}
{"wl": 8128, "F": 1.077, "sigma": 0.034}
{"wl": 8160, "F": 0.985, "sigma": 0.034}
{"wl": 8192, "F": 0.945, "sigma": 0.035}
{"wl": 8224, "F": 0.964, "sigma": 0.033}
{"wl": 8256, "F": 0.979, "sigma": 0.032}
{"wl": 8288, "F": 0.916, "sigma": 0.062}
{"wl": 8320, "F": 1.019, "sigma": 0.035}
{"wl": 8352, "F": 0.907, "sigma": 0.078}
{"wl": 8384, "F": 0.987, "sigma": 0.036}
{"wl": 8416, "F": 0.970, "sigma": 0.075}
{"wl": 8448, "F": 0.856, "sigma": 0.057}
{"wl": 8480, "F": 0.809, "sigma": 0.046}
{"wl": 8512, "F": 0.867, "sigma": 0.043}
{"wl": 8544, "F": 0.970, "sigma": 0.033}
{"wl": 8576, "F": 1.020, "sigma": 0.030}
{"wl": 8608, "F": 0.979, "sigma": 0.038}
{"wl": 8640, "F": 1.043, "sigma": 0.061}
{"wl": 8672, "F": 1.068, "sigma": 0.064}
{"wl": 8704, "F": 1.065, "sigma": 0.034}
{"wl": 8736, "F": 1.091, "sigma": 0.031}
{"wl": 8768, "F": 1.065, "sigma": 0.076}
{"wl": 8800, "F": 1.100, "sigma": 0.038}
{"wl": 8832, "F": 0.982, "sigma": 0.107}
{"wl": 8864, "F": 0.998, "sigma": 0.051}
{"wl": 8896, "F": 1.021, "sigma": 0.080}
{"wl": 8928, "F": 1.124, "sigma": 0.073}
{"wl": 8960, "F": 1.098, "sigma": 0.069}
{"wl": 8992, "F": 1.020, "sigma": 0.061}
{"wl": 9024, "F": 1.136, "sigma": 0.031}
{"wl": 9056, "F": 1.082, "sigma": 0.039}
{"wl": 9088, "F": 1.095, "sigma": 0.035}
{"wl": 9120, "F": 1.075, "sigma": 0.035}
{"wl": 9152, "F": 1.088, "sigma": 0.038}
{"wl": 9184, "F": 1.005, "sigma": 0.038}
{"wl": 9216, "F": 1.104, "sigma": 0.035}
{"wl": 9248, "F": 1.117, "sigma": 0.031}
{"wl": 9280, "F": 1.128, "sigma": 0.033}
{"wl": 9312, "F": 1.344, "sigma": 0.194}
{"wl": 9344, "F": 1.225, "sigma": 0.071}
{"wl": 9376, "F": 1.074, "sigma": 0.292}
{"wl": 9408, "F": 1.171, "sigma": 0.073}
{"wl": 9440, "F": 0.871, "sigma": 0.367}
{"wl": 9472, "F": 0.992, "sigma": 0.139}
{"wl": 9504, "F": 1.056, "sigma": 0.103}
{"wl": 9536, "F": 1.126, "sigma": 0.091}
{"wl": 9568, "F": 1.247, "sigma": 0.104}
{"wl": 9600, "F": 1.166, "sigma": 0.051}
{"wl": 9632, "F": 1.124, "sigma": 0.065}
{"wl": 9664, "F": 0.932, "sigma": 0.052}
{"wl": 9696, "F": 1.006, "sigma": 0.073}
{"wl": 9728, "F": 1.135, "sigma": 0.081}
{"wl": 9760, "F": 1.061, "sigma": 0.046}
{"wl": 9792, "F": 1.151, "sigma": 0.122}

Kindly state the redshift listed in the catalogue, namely 0.64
